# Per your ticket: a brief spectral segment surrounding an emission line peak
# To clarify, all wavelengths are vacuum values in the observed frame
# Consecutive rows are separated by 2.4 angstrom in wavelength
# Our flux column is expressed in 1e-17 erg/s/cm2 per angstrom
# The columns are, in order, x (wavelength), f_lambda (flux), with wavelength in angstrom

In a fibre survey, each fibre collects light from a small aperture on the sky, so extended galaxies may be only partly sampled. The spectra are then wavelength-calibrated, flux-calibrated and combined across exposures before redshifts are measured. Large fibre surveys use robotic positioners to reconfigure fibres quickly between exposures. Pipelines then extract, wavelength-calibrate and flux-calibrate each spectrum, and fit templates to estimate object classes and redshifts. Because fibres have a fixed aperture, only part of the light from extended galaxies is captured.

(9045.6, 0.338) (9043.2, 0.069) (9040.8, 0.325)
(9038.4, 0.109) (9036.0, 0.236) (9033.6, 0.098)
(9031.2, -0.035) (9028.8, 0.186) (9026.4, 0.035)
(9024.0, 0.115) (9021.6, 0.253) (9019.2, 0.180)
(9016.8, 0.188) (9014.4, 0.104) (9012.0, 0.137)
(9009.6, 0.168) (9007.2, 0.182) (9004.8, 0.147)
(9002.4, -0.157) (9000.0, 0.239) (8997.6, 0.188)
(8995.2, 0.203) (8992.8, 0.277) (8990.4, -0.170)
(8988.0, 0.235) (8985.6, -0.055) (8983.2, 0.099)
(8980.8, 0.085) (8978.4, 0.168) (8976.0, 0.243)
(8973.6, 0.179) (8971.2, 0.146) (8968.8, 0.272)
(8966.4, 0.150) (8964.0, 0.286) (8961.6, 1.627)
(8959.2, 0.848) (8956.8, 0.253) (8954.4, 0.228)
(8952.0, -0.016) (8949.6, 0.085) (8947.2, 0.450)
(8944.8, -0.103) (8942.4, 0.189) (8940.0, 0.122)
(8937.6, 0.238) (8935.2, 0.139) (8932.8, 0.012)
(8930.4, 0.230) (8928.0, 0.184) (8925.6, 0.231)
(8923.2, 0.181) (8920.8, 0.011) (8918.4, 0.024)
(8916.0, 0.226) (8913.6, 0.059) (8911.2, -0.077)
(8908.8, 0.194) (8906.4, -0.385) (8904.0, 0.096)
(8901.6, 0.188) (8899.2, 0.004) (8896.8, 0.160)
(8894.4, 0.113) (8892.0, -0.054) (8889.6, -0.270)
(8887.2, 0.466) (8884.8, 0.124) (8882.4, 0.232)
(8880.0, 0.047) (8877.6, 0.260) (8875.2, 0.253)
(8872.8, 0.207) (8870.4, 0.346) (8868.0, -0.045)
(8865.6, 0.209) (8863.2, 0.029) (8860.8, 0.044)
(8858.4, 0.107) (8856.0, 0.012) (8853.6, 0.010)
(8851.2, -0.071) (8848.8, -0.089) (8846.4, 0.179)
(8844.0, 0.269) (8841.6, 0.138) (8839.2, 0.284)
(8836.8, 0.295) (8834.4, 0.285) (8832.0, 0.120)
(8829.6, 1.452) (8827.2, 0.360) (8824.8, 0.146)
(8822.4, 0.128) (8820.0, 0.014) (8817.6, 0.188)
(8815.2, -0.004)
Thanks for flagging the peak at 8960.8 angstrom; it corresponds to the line Hgamma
